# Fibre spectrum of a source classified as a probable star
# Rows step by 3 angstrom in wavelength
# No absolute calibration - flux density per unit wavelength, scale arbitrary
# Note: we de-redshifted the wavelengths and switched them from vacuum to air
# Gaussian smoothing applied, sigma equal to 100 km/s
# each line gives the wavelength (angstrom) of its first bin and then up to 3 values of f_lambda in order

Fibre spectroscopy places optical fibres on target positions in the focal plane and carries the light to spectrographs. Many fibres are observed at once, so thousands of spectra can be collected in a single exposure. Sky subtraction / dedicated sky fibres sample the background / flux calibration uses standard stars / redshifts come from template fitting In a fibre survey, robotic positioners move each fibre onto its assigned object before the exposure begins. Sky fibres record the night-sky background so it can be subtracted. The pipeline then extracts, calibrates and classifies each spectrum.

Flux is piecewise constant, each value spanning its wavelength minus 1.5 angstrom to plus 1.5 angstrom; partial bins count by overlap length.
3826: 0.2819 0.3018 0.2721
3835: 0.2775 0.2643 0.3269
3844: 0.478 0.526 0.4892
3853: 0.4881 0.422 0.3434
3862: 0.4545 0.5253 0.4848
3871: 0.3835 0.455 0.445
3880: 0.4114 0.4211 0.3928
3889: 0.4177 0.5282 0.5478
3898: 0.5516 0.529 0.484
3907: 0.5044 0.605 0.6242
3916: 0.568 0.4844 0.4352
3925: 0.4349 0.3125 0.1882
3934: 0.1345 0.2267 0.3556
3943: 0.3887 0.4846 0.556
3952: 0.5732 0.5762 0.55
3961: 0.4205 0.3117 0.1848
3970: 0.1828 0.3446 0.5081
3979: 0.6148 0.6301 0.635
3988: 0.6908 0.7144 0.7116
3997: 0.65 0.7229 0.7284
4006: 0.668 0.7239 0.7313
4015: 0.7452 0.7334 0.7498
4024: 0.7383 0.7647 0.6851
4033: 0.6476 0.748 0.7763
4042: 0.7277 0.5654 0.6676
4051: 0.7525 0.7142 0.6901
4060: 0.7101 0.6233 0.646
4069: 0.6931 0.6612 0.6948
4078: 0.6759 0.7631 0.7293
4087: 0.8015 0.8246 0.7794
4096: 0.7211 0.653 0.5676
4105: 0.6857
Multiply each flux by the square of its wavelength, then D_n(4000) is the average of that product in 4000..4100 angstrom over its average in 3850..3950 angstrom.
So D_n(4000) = 1.7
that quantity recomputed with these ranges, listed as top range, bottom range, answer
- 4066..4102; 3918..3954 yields 2.02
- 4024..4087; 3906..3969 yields 1.76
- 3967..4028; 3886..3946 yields 1.52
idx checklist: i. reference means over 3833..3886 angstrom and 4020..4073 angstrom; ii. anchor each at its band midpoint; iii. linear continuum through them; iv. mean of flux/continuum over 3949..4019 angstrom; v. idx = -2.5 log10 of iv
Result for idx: 0.06 mag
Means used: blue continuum 0.421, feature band 0.579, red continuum 0.698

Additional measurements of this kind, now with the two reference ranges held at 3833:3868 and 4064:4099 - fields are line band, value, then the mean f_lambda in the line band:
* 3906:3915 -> -0.169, 0.581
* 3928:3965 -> 0.355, 0.395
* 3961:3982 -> 0.454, 0.382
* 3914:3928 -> 0.094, 0.468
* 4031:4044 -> -0.084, 0.717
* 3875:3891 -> 0.096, 0.422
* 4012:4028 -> -0.162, 0.744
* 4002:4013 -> -0.141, 0.711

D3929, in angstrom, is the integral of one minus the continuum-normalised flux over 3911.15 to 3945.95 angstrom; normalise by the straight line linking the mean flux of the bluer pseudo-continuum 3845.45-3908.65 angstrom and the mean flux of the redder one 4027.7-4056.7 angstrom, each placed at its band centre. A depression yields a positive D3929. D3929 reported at 9.9 angstrom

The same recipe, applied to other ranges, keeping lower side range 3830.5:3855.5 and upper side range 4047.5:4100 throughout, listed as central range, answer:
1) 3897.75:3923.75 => -2.39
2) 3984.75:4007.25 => -3.32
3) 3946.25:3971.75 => 5.92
